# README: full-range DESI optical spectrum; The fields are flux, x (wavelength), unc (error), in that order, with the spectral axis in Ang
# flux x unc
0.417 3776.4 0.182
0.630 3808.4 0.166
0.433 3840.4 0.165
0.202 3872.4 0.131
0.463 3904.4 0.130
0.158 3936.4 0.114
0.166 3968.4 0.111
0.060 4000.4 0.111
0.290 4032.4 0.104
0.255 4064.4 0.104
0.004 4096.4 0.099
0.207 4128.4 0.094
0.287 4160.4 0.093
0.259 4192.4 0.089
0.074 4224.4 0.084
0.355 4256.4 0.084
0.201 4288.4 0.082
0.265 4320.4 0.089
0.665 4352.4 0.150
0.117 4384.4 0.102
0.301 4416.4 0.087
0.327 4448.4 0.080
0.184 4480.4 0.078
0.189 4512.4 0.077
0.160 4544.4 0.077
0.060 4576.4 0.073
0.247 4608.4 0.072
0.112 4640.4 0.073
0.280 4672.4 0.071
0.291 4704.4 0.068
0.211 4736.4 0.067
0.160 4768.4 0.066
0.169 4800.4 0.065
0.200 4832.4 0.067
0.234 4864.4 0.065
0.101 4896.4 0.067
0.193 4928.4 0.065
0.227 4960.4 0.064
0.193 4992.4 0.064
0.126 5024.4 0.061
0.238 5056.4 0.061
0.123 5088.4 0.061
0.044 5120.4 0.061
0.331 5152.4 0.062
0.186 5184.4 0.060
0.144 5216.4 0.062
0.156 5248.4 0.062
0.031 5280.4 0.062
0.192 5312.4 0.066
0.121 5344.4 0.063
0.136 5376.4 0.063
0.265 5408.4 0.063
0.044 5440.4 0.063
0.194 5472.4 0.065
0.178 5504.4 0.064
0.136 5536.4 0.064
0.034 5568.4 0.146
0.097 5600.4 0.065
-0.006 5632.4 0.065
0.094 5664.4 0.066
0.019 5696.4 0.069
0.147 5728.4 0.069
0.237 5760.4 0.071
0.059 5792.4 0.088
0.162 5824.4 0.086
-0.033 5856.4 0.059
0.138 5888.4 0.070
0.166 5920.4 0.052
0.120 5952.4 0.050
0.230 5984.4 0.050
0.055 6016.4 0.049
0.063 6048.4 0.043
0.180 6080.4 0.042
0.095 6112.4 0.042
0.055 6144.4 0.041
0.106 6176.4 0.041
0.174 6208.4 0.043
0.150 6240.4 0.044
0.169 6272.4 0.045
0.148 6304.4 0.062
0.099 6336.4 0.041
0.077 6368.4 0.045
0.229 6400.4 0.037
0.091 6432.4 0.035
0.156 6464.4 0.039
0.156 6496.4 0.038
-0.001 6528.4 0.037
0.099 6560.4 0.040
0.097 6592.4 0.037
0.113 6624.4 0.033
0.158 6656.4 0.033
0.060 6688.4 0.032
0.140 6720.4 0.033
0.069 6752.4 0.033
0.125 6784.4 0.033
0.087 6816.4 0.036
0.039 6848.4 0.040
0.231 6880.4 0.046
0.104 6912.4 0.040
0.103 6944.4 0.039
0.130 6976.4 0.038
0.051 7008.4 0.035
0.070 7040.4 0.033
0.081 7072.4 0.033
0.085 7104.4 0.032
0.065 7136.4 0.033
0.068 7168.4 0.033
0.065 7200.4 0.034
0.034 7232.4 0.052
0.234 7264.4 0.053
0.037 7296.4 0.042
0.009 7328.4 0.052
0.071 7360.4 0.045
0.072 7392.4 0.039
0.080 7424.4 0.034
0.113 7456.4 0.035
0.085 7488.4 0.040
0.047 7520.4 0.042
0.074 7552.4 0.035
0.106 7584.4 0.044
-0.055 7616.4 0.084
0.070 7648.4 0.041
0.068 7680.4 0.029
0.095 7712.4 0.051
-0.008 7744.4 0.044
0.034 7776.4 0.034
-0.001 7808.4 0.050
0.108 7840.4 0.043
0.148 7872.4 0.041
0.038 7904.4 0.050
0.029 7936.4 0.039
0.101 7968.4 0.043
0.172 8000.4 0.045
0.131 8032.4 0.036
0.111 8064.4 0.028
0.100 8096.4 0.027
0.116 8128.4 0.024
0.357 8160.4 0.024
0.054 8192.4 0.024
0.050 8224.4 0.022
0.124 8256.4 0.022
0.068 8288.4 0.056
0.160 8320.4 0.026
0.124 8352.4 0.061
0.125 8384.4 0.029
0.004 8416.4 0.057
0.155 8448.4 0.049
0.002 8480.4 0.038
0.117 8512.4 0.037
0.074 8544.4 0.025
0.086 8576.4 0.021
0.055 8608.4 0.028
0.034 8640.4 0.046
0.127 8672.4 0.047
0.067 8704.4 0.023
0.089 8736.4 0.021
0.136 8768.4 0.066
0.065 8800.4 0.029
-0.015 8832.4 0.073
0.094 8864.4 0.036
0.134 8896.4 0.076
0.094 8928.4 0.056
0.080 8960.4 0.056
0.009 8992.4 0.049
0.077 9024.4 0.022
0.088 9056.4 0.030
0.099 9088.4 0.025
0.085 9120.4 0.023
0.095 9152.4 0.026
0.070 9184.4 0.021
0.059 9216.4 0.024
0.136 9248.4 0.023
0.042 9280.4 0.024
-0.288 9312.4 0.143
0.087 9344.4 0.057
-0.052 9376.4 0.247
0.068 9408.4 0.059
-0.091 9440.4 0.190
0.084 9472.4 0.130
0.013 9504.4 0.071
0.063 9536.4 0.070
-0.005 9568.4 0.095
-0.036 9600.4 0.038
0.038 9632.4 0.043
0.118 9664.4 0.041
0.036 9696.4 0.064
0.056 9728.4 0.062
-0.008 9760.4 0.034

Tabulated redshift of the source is 1.185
